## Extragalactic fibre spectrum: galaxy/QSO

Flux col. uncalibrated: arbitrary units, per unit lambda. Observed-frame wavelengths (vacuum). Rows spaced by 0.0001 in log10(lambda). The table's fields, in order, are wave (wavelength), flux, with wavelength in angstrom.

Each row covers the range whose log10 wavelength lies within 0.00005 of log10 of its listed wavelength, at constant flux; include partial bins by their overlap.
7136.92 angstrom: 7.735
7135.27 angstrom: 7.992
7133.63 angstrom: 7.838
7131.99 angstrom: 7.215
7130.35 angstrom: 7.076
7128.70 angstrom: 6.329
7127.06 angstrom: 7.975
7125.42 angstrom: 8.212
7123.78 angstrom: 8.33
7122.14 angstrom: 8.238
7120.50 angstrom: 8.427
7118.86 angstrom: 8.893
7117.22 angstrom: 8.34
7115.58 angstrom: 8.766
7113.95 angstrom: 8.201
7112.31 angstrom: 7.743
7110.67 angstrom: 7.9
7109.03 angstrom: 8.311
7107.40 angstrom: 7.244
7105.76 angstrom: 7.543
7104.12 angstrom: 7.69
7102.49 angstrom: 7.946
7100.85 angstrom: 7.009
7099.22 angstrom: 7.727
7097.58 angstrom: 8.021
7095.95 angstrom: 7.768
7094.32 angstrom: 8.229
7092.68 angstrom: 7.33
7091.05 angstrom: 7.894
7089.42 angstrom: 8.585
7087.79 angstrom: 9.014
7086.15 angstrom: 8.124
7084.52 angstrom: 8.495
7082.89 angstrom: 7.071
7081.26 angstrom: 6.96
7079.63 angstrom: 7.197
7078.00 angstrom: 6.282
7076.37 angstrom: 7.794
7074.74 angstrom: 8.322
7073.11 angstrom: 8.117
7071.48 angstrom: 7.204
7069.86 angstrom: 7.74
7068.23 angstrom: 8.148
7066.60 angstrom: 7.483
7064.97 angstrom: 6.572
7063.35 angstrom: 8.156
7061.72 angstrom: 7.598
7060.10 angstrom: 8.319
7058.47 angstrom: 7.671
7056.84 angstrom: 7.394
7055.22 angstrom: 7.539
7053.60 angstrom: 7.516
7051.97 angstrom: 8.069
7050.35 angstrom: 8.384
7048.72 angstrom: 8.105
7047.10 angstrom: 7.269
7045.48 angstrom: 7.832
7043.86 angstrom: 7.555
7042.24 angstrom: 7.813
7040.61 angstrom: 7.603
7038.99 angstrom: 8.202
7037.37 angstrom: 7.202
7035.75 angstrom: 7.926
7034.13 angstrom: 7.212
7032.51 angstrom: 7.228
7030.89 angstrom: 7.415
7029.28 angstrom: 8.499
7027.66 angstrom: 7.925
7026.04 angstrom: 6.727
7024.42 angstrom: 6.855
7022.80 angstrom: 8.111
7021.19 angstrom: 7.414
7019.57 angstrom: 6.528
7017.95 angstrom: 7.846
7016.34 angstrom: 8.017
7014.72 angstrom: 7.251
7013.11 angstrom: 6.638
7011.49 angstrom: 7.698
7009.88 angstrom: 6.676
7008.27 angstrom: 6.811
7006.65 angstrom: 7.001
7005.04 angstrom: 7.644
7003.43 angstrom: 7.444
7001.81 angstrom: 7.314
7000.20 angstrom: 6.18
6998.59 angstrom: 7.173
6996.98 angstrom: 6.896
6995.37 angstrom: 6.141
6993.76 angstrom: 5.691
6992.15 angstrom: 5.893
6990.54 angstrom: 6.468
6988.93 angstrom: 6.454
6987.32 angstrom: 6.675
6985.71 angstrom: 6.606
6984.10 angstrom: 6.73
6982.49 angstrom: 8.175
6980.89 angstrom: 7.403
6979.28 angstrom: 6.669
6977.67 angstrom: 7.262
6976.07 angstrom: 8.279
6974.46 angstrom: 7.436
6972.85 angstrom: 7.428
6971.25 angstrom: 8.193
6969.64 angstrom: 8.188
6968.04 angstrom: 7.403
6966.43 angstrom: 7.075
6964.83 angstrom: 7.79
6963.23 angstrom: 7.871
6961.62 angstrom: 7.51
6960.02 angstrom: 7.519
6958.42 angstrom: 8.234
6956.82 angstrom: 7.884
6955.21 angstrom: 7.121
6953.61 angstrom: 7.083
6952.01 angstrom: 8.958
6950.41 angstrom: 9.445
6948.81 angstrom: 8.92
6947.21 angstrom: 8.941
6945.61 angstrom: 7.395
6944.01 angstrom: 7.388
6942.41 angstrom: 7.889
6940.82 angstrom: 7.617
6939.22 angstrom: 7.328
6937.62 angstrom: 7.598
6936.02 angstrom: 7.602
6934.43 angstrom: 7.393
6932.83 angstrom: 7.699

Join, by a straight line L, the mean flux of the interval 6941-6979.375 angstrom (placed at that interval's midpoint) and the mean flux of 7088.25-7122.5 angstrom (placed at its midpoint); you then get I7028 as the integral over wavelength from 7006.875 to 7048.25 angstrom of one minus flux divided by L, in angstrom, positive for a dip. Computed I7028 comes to 2.4 angstrom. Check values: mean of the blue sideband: 7.85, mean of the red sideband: 8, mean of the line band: 7.45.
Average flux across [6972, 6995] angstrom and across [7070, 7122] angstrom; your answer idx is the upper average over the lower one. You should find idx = 1.14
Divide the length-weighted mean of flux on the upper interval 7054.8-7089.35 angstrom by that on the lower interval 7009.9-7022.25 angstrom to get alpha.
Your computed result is 1.1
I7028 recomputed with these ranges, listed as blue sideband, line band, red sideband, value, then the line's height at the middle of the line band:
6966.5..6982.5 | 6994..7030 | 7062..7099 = 2.1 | 7.65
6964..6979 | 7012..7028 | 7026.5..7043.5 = 0.7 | 7.67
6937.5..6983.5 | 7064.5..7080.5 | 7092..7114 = 0.5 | 7.76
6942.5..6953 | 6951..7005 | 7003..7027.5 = 4.5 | 7.91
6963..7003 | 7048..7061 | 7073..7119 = -0.5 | 7.58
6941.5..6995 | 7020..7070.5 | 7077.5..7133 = 0.2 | 7.69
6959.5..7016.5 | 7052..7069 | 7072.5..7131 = -0.1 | 7.6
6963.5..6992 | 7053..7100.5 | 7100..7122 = 0.6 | 7.82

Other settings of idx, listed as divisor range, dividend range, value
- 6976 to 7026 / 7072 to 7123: 1.13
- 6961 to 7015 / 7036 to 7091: 1.09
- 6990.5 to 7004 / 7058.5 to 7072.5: 1.17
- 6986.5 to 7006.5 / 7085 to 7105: 1.19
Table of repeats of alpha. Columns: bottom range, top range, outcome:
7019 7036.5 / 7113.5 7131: 1.08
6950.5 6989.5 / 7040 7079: 1.02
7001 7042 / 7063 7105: 1.04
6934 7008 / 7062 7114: 1.04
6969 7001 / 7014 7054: 1.09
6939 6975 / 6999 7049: 0.94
